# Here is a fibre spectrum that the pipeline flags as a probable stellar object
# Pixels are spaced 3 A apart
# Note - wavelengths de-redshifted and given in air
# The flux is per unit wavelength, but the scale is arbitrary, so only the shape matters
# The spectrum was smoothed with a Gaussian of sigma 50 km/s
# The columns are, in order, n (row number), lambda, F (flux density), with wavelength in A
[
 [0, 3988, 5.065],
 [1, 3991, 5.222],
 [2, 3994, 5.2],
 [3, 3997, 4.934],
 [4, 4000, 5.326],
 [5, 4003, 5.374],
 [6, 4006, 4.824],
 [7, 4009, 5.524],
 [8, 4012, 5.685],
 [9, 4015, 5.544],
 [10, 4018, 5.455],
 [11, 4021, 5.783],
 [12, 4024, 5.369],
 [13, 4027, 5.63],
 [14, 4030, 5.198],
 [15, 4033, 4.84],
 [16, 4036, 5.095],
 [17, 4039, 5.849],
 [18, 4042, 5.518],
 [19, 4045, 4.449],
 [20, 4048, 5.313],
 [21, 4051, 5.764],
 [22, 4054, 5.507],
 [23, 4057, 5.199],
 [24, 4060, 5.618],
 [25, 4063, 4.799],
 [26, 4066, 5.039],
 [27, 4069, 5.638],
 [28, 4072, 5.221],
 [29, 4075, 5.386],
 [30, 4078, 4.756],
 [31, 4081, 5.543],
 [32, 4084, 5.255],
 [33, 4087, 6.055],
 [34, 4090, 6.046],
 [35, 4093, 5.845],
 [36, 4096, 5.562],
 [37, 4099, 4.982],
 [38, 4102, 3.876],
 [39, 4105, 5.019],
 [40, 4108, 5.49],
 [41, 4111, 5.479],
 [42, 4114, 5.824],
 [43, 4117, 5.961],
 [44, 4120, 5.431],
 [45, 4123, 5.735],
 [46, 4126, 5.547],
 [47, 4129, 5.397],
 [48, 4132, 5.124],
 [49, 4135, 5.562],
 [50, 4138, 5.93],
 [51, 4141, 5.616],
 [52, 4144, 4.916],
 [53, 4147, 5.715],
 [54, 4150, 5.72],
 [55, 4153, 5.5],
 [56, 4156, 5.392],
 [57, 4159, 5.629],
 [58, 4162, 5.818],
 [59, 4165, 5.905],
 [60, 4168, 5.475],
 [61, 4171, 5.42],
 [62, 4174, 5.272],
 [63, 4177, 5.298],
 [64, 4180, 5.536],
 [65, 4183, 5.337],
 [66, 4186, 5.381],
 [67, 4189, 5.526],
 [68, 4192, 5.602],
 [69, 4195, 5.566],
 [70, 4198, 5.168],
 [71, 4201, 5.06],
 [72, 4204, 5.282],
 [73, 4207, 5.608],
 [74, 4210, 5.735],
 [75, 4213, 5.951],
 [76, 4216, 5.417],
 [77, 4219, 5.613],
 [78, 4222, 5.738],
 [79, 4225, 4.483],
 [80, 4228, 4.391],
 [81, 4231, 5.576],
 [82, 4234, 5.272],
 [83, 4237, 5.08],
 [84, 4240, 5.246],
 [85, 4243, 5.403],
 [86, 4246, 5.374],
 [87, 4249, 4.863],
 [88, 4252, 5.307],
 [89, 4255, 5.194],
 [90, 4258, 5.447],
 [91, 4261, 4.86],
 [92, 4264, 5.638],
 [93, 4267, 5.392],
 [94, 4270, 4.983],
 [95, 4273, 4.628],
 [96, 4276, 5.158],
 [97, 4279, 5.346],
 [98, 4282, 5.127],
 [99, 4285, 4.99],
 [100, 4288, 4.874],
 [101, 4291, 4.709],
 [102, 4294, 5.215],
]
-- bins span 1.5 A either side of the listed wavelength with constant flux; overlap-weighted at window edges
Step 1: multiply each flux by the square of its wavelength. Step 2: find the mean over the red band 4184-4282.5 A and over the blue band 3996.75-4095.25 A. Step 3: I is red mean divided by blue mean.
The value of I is 1.07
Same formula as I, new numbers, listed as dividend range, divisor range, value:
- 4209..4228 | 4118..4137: 1.03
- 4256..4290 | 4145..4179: 0.97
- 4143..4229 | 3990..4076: 1.10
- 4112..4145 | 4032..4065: 1.10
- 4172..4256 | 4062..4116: 1.06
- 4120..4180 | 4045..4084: 1.09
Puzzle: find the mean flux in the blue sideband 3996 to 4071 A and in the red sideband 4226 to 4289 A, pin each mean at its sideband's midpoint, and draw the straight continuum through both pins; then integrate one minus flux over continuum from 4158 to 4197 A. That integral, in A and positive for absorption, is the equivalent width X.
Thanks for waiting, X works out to -2.3 A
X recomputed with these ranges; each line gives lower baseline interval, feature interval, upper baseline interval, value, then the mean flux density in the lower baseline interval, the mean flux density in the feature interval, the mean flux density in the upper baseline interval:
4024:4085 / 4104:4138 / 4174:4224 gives -1.0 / 5.28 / 5.53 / 5.47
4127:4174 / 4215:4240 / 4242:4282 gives 0.5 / 5.53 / 5.19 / 5.19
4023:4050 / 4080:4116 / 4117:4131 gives 0.3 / 5.26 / 5.42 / 5.56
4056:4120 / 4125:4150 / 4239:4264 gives -0.8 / 5.36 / 5.49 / 5.24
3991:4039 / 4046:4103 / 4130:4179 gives 0.7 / 5.33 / 5.34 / 5.52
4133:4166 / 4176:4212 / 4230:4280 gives 0.0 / 5.6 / 5.43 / 5.22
